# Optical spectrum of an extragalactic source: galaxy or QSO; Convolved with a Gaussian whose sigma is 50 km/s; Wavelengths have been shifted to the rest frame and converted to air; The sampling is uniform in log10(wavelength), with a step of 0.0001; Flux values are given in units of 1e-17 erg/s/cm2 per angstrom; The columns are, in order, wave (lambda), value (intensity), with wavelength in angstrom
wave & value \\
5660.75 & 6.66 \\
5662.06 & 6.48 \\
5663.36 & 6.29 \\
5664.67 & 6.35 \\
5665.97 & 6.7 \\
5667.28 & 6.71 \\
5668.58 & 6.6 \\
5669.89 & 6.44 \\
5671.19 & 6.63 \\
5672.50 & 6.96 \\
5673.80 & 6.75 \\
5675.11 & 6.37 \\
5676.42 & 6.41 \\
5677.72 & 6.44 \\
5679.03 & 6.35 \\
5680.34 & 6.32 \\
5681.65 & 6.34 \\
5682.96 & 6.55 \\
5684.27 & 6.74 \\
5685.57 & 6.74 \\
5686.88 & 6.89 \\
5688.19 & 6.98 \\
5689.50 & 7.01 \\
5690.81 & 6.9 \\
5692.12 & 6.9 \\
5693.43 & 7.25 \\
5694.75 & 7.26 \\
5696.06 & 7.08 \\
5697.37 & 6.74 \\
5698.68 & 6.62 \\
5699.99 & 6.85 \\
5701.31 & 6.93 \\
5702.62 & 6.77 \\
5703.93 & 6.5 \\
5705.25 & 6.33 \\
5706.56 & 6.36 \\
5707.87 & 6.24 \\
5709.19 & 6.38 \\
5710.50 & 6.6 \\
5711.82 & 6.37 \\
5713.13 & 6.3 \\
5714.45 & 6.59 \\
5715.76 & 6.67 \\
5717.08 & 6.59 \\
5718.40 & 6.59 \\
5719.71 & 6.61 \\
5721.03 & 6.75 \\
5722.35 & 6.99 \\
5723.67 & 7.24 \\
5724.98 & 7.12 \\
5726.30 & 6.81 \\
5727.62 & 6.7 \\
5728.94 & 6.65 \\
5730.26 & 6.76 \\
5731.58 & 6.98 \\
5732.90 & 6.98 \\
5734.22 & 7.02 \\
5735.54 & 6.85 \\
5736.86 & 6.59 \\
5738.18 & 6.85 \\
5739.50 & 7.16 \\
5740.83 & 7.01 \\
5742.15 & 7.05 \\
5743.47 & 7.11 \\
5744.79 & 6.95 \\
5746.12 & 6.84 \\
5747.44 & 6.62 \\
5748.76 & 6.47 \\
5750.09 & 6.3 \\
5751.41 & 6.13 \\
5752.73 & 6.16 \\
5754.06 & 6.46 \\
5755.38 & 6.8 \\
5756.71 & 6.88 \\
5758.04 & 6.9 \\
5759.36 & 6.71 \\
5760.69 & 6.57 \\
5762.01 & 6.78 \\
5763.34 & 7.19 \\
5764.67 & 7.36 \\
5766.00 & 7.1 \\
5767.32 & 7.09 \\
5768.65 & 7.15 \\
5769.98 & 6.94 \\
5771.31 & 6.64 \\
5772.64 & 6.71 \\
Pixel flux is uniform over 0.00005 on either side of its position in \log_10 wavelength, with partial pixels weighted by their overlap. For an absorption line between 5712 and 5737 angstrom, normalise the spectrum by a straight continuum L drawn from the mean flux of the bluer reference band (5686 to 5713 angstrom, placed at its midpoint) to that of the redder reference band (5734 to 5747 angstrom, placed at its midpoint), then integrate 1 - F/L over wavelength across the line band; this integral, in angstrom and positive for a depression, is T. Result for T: 0.30 angstrom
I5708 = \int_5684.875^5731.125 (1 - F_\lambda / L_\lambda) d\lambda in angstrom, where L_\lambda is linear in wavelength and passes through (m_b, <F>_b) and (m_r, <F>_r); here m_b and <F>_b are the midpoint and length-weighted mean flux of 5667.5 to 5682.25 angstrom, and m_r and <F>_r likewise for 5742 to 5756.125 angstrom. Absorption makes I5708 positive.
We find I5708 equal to -1.3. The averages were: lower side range 6.52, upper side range 6.61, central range 6.75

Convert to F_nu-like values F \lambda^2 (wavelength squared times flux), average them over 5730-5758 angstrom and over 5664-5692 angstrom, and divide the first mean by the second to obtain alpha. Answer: 1.04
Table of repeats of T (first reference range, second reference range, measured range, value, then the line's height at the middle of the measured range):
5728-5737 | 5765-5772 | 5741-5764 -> 0.7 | 6.93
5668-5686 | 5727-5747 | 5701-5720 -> 0.6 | 6.74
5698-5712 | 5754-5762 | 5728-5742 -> -0.5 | 6.66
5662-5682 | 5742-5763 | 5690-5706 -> -0.7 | 6.56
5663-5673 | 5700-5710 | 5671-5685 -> 0.1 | 6.57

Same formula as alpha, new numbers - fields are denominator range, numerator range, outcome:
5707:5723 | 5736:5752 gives 1.04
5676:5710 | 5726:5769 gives 1.04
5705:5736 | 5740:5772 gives 1.03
